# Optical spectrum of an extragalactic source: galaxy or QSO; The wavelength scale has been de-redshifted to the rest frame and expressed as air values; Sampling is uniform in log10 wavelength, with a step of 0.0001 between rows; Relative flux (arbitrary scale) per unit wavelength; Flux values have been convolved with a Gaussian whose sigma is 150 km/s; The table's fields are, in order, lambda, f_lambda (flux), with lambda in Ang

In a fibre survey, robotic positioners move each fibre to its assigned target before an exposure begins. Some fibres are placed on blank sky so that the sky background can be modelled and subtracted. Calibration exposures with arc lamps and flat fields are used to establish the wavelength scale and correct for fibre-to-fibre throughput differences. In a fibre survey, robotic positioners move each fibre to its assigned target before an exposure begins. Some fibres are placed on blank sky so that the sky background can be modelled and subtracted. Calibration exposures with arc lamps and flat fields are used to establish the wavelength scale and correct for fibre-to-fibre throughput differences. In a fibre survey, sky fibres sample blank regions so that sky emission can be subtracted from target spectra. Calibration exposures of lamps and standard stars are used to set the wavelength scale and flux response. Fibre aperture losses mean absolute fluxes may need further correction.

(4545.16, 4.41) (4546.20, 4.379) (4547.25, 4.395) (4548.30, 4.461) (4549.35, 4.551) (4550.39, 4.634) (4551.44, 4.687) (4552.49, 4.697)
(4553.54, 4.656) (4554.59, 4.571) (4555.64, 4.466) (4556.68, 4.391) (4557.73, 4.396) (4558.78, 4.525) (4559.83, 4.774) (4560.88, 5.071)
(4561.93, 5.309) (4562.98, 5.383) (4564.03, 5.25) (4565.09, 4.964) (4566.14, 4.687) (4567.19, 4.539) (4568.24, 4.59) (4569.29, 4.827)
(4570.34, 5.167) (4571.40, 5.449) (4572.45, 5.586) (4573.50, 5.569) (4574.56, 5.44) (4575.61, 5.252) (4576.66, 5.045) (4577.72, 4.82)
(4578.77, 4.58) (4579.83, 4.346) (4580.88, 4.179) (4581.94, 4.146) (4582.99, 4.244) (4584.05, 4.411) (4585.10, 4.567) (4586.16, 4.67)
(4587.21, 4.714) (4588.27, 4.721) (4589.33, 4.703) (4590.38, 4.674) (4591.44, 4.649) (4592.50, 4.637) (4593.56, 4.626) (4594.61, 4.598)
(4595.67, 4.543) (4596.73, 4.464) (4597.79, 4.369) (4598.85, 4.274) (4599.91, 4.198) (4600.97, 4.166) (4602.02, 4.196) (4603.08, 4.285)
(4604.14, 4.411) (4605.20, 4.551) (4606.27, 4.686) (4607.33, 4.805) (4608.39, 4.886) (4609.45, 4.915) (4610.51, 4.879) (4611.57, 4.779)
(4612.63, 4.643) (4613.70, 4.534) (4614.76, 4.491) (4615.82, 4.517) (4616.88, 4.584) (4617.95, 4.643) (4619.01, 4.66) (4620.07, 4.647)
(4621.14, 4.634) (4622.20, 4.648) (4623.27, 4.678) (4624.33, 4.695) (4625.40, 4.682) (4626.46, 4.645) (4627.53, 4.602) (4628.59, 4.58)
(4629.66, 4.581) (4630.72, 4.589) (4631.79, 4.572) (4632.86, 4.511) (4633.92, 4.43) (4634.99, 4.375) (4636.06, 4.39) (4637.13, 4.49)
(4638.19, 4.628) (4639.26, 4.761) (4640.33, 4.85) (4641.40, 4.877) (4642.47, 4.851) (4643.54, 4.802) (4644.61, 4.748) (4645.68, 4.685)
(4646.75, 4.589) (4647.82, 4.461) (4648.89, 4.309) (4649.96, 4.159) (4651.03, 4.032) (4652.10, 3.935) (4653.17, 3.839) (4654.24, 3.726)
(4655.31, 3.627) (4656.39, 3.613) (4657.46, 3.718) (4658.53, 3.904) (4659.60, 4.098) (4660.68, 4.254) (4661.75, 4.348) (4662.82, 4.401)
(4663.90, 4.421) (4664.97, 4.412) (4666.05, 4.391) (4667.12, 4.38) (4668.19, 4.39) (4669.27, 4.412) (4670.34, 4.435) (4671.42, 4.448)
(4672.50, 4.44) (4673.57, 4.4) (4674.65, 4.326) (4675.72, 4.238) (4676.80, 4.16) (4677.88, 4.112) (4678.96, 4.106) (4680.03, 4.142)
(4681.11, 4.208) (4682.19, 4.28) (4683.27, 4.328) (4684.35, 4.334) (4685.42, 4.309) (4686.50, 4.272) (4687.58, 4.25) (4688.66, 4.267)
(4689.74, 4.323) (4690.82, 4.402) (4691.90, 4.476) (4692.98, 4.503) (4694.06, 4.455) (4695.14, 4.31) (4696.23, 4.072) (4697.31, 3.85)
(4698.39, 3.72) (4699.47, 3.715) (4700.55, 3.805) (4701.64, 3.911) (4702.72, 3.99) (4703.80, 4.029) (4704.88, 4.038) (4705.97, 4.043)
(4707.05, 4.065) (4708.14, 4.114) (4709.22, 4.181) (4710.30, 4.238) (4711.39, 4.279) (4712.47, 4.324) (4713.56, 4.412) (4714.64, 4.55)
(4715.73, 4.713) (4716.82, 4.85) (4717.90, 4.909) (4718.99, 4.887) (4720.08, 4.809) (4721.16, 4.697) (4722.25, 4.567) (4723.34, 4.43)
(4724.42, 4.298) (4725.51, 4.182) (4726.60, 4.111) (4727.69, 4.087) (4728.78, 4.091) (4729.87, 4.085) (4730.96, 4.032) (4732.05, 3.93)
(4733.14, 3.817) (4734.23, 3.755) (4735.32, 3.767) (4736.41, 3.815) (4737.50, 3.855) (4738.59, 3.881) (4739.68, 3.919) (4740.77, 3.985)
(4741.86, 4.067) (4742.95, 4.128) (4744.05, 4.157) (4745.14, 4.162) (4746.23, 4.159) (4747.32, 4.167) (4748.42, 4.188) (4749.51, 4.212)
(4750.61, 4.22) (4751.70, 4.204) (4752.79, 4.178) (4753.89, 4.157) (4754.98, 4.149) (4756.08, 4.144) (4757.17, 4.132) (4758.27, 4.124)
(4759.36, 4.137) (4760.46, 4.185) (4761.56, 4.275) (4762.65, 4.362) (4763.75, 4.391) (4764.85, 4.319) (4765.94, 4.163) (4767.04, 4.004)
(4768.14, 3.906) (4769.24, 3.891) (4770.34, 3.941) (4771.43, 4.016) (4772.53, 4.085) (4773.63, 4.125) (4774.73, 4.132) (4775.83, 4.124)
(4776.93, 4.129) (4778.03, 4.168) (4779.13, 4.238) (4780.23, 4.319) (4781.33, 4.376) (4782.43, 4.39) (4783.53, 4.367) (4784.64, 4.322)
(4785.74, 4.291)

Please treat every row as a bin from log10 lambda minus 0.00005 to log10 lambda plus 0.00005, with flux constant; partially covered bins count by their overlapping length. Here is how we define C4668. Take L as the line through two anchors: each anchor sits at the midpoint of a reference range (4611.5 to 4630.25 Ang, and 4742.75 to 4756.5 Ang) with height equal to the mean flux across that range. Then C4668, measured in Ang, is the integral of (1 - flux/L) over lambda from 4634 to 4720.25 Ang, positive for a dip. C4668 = 2.5 Ang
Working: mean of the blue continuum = 4.62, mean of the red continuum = 4.17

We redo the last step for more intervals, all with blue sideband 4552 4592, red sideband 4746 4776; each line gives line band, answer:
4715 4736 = -0.2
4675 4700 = 1.1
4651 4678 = 1.8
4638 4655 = 0.4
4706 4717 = -0.1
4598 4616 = 0.5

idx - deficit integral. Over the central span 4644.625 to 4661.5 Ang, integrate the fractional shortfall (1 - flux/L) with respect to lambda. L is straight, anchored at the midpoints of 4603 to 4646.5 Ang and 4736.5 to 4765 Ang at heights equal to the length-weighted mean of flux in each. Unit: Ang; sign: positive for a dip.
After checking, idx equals 1.6 Ang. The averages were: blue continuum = 4.64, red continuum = 4.14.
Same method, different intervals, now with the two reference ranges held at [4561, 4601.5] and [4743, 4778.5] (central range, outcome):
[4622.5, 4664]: 1.33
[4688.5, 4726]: 0.22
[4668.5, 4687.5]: 0.57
